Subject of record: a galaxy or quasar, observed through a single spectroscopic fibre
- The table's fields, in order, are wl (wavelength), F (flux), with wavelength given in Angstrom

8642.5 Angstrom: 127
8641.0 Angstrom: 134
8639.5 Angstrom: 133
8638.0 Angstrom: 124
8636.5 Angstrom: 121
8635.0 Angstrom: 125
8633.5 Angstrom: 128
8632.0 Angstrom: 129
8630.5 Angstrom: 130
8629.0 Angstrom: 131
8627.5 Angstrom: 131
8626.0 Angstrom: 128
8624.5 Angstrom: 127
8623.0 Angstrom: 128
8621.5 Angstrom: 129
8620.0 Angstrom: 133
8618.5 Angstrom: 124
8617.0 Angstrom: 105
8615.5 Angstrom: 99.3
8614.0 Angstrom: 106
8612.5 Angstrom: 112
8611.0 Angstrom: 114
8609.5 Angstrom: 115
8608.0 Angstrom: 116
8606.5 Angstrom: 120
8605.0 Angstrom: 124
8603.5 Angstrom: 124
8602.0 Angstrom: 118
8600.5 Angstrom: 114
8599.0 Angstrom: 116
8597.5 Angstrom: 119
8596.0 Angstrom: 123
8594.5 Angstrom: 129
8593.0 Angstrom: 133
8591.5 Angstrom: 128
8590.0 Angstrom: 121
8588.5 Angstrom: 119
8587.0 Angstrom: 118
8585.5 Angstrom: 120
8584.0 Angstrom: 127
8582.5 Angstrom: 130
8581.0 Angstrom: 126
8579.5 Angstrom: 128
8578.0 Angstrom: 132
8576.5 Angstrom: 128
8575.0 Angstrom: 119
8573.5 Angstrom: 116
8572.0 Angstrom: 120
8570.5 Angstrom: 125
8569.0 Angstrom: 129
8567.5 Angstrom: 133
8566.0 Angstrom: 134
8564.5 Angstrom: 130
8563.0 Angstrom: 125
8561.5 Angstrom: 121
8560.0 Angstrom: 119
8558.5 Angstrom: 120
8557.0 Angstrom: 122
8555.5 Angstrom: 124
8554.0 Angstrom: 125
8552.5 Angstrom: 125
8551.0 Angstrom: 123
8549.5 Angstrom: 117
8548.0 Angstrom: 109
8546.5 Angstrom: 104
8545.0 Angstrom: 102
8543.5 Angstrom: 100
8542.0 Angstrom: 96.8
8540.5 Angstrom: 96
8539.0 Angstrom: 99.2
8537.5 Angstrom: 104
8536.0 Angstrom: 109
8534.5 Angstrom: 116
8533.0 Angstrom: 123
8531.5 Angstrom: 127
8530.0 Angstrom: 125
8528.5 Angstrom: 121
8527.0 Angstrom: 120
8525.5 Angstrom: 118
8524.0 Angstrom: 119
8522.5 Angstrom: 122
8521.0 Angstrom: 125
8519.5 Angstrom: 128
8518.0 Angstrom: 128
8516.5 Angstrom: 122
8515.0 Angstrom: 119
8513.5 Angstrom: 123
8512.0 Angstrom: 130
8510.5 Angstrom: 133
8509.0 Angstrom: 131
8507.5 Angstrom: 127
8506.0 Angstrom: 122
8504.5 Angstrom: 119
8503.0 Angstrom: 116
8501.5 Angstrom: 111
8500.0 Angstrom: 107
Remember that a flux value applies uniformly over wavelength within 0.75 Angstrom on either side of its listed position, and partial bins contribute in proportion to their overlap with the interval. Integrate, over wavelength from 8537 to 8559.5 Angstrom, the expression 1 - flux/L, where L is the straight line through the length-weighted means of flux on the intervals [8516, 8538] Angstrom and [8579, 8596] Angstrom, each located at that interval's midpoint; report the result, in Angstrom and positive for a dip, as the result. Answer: 2.02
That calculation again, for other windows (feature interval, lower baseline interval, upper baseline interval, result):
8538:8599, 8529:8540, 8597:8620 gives -2.78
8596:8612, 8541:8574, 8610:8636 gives 0.41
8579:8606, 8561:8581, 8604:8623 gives -0.34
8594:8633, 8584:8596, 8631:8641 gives 1.50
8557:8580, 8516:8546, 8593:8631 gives -1.47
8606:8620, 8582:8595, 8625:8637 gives 1.47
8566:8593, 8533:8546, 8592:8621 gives -3.03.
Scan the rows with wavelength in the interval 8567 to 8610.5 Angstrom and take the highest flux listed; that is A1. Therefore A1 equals 133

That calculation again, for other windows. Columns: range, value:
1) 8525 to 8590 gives 134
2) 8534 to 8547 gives 116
